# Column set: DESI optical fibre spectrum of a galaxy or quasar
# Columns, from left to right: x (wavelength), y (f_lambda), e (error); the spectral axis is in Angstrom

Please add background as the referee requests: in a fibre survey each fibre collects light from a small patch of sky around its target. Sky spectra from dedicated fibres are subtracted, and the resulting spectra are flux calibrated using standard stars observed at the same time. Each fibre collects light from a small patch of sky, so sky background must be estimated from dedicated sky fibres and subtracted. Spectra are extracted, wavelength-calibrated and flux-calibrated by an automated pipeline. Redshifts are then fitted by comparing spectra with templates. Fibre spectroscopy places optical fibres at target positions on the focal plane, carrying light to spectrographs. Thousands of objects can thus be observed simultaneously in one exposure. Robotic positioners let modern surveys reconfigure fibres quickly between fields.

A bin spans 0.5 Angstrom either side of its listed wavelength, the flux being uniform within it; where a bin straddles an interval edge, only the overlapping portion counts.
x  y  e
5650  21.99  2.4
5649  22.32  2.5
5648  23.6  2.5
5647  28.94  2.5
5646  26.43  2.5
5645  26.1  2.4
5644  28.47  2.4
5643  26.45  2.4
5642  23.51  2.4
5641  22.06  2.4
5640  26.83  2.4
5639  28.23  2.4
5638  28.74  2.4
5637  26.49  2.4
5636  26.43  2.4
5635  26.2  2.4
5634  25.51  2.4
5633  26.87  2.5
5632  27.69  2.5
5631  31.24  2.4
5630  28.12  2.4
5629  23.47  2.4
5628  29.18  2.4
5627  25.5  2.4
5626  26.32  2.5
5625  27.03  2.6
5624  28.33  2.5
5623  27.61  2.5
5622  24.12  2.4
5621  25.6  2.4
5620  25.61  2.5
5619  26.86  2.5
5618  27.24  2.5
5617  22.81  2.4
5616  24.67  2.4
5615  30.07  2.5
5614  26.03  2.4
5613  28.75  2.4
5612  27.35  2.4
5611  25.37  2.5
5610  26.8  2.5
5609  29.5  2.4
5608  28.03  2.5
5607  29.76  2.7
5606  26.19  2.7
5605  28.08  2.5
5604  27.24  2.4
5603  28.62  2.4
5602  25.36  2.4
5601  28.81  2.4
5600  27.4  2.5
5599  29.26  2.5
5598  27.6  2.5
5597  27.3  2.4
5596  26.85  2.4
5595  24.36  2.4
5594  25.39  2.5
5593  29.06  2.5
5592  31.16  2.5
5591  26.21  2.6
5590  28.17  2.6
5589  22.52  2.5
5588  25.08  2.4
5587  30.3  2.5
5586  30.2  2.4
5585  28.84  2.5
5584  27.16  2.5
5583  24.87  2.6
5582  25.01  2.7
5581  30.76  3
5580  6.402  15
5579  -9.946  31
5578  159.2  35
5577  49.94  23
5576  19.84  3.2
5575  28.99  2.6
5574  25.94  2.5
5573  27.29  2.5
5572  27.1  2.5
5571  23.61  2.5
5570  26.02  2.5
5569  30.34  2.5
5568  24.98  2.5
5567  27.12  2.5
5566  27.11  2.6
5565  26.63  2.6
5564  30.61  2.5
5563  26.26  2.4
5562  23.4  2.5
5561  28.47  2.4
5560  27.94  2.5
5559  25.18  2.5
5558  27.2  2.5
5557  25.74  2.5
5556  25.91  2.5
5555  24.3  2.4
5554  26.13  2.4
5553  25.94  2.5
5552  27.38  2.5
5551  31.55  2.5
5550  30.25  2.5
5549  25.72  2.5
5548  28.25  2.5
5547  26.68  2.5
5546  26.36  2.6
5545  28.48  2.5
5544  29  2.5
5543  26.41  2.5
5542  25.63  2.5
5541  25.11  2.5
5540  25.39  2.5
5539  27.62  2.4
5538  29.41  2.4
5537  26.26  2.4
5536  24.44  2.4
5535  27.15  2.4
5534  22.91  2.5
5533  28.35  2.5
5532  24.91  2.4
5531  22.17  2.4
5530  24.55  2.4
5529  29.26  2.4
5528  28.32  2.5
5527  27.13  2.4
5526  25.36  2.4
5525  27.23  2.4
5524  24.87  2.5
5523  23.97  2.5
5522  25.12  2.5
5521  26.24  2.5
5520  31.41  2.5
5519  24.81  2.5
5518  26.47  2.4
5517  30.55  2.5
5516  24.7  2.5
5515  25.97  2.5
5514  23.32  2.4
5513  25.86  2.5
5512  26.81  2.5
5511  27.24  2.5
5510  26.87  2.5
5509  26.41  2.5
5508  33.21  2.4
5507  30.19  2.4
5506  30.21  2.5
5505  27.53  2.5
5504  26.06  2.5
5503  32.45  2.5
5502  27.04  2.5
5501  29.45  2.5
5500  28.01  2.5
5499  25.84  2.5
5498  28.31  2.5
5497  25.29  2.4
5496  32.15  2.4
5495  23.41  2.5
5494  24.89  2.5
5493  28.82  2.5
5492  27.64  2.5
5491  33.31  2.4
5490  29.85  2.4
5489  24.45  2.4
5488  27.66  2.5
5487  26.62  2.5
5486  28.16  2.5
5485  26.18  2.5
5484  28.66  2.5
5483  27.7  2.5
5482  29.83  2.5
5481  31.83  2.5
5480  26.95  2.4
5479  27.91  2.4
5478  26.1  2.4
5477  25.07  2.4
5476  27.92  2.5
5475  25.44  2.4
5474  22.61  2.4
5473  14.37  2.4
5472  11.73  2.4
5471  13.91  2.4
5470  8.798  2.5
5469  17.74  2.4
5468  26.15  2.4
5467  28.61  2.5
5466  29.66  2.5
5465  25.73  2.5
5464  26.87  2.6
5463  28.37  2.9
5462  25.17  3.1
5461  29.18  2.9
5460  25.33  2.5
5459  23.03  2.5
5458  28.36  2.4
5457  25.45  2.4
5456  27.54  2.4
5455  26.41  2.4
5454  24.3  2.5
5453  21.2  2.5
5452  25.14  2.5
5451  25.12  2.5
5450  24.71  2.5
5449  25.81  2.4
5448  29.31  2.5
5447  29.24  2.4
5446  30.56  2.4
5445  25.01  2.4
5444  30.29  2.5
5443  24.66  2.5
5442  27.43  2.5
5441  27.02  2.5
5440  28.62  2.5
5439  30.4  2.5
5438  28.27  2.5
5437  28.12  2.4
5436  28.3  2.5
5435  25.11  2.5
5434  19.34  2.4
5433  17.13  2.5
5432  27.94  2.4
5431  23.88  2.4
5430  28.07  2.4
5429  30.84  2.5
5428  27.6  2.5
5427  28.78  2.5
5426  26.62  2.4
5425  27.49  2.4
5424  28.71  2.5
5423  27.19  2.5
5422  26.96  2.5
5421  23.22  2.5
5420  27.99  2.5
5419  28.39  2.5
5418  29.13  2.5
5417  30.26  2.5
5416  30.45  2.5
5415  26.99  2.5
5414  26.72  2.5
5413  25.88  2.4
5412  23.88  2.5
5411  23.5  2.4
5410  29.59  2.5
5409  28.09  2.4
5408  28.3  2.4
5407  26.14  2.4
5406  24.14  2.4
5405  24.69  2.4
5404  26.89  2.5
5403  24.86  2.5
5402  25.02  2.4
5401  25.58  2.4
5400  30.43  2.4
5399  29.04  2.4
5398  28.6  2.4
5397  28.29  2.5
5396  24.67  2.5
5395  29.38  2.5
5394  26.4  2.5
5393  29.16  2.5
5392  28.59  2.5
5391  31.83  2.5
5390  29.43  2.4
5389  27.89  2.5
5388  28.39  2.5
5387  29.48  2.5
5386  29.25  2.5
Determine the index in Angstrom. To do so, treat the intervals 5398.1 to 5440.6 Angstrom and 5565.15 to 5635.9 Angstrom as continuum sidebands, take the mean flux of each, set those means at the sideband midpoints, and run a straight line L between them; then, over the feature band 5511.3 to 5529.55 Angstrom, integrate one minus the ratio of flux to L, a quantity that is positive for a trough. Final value 0.8 Angstrom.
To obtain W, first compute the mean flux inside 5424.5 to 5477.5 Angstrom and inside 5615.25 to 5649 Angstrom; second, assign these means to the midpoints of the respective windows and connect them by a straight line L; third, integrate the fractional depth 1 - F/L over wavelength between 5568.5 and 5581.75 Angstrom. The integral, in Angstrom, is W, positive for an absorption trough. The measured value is -4.1 Angstrom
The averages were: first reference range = 25.3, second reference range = 26.4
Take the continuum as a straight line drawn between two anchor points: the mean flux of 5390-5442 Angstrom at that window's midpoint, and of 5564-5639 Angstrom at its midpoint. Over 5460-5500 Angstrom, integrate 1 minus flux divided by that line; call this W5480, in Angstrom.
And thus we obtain 2.8 Angstrom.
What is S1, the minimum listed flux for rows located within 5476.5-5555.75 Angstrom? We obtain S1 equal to 22.17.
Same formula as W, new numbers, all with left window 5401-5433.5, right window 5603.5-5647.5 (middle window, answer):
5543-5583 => -3.73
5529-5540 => 0.36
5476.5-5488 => -0.42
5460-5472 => 1.58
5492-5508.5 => -0.93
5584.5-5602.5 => -0.40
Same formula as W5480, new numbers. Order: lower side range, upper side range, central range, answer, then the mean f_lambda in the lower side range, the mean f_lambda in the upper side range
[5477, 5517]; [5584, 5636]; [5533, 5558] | 0.65 Angstrom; 27.8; 27.2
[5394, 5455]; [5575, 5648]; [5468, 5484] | 2.58 Angstrom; 26.8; 28.3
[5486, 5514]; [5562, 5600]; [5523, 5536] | 1.20 Angstrom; 27.9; 29.6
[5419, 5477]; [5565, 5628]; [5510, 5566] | 1.46 Angstrom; 25.4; 28.5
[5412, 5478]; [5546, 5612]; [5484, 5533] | -0.34 Angstrom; 25.7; 28.6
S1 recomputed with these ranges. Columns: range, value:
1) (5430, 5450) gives 17.13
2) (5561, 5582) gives -9.946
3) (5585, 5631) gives 22.52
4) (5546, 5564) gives 23.4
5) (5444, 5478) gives 8.798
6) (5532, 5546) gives 22.91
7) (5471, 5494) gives 11.73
